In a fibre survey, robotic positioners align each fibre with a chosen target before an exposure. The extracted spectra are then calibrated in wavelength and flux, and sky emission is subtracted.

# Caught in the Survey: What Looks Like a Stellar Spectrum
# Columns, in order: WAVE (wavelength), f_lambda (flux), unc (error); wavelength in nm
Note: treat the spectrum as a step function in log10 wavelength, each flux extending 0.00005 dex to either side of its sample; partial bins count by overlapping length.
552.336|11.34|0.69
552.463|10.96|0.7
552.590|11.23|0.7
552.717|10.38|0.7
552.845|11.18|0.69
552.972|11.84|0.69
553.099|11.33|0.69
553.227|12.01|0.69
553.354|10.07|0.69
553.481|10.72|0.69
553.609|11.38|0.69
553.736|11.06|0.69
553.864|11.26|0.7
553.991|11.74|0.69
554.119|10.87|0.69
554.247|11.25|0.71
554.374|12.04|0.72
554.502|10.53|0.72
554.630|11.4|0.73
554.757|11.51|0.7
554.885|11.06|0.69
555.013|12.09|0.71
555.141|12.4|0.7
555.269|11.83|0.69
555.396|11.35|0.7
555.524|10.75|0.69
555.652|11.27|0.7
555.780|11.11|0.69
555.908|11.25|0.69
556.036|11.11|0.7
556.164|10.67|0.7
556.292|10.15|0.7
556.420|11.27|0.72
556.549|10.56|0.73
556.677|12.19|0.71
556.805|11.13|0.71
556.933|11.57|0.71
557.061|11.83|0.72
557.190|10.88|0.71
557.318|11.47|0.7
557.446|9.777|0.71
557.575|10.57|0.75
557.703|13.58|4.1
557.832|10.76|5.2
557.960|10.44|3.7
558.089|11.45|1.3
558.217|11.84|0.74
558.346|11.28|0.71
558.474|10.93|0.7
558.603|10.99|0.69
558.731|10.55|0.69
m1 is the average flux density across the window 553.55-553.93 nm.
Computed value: 11.3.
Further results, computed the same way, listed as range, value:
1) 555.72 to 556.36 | 10.9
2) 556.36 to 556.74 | 11.3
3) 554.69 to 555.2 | 11.8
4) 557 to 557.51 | 11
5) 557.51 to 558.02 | 11.3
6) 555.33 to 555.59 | 11.1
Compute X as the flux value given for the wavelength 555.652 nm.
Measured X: 11.27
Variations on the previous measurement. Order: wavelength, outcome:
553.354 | 10.07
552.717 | 10.38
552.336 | 11.34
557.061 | 11.83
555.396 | 11.35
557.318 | 11.47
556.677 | 12.19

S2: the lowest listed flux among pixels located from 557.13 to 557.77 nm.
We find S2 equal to 9.777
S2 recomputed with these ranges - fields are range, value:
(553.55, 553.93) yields 11.06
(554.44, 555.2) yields 10.53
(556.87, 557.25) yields 10.88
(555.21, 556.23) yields 10.67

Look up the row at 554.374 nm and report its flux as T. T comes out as 12.04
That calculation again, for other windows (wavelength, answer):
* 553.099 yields 11.33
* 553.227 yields 12.01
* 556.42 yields 11.27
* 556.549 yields 10.56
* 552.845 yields 11.18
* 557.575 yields 10.57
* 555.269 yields 11.83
